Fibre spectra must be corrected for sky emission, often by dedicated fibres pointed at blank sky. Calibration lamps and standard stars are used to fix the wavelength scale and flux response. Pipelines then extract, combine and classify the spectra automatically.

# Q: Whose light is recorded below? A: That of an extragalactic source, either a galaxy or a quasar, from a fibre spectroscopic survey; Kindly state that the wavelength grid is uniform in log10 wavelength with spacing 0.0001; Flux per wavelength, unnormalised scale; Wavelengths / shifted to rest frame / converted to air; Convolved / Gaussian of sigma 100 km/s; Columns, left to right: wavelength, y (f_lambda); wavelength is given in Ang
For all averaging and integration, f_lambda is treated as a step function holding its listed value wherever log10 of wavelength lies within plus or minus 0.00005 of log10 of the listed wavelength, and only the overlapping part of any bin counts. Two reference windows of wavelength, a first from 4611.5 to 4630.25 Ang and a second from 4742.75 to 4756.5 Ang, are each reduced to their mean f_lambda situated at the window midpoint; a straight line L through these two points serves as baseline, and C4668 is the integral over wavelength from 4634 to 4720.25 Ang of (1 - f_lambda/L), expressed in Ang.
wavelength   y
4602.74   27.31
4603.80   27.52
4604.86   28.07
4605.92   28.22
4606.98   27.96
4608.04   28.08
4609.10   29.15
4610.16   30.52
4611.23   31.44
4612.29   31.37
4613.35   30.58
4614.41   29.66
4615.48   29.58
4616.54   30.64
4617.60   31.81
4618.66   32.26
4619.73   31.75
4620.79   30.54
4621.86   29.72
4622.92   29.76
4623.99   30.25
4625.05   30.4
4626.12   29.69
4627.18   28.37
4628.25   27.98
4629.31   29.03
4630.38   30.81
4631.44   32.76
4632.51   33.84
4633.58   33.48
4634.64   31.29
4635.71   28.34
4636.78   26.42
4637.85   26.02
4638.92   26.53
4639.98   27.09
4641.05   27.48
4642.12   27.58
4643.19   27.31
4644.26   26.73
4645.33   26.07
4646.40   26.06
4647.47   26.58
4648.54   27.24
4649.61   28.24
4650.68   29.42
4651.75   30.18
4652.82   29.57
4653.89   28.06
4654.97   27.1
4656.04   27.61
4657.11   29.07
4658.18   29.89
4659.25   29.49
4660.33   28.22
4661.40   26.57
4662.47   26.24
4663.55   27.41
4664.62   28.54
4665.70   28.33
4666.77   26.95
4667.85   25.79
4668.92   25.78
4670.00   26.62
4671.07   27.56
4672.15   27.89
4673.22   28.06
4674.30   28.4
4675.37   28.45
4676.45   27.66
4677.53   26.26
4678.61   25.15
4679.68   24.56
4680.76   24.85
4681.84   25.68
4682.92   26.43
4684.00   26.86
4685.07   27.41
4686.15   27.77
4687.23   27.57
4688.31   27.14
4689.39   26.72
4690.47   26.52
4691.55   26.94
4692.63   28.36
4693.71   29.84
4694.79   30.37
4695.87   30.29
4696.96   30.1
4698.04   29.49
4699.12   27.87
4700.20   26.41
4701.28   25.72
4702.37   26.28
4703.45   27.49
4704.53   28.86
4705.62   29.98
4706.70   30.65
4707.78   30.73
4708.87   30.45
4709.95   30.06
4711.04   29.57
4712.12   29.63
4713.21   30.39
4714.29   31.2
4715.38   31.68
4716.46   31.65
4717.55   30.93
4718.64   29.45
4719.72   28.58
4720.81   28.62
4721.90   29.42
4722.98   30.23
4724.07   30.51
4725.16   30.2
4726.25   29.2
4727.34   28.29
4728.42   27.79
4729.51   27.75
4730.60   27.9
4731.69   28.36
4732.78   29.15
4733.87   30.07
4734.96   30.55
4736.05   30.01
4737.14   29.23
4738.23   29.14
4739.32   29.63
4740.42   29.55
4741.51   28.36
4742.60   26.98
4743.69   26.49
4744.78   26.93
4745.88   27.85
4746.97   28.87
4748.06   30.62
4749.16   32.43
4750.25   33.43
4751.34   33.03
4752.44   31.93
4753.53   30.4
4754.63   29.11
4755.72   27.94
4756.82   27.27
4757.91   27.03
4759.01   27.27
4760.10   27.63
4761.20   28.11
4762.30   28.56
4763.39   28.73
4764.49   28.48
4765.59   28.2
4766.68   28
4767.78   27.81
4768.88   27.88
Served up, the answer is 5.7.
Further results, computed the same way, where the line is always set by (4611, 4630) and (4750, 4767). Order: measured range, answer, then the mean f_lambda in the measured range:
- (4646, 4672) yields 1.85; 27.8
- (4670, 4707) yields 2.55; 27.6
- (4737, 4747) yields 0.32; 28.2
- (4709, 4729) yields -0.34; 29.9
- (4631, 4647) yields 0.88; 28.4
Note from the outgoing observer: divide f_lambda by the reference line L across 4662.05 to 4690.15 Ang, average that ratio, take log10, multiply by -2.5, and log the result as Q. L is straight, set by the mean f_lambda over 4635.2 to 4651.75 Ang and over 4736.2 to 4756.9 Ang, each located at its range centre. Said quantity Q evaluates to 0.04 mag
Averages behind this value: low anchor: 27.2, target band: 26.9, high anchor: 29.5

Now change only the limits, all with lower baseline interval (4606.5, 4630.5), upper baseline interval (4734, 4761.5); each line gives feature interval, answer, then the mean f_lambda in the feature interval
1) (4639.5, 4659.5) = 0.07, 27.9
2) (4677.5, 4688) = 0.13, 26.3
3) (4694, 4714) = 0.01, 29.2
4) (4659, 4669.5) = 0.10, 27.2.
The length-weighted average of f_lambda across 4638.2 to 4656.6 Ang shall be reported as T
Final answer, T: 27.6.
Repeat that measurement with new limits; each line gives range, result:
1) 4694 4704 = 28.3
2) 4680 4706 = 27.7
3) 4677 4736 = 28.6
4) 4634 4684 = 27.4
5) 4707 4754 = 29.7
